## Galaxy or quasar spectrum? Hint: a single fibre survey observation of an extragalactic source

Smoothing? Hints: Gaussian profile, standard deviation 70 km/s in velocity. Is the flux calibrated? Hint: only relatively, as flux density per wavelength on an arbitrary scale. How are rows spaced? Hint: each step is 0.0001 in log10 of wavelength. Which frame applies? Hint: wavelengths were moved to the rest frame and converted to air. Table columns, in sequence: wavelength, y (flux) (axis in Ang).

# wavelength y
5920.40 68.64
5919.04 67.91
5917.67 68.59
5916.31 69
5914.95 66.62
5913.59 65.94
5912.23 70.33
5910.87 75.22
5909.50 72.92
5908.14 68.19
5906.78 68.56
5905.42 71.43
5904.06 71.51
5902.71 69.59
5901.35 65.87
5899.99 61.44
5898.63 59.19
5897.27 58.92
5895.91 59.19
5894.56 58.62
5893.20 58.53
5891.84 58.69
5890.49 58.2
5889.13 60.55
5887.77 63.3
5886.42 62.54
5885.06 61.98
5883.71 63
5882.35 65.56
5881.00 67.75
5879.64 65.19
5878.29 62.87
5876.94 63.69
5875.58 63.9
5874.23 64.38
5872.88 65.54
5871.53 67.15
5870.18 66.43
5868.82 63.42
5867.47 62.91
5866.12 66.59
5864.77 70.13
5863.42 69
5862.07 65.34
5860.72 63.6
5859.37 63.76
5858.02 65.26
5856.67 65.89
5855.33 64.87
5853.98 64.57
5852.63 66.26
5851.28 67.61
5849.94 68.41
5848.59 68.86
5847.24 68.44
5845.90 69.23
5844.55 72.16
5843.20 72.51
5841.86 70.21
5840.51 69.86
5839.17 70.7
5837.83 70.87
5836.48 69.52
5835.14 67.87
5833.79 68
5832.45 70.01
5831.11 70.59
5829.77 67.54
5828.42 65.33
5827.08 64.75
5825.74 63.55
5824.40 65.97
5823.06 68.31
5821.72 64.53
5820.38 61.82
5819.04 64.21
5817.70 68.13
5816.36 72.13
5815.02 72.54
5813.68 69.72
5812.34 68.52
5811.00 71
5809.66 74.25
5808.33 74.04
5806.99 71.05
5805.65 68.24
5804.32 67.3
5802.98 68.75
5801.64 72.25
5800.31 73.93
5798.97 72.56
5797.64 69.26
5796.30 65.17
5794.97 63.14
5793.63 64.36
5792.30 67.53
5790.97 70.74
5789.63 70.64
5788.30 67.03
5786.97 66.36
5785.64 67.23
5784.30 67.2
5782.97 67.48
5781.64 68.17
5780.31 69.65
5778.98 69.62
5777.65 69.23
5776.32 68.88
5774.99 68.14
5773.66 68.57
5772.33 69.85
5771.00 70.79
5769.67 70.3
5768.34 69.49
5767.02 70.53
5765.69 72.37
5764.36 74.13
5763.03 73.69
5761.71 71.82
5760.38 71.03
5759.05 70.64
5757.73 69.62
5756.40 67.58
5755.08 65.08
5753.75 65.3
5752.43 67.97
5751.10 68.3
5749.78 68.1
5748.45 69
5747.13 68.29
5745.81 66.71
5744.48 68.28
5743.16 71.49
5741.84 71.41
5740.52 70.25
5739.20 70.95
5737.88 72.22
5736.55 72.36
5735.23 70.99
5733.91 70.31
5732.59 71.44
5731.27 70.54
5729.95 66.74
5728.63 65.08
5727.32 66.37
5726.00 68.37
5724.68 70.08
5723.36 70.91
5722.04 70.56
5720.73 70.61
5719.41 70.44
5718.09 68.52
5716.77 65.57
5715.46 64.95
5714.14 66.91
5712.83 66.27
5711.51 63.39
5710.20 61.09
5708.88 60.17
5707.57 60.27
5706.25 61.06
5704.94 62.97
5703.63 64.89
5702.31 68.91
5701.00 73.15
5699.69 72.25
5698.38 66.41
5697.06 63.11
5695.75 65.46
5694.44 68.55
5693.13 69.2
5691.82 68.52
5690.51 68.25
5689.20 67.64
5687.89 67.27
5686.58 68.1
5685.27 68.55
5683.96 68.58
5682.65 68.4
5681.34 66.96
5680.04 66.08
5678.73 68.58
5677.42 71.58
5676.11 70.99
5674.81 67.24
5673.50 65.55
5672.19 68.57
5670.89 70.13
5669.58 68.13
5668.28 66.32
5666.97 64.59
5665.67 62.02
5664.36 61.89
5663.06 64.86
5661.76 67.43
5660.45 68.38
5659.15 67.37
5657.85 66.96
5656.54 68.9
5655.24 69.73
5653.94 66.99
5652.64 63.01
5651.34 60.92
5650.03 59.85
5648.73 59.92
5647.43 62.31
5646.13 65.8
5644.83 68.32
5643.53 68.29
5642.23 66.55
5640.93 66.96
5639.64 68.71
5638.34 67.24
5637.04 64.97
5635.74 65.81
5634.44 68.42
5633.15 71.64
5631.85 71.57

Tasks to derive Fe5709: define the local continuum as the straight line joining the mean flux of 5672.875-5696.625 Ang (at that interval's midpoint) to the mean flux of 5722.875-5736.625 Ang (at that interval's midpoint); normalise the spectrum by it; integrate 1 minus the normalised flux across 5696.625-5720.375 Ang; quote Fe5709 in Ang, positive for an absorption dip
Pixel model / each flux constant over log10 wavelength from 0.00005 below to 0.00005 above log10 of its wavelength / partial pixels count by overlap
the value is 1.0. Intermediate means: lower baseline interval 68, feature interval 65.6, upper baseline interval 69.3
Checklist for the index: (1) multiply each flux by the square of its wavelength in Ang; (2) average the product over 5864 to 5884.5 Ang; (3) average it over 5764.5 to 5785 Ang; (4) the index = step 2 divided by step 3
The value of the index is 0.97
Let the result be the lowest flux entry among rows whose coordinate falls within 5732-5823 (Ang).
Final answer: 61.82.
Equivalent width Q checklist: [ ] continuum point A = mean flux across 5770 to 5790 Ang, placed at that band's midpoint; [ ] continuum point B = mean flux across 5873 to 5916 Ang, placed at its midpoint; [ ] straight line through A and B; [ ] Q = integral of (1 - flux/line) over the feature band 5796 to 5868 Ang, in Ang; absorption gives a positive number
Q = -1.6 Ang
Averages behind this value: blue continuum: 68.6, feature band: 68.3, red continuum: 64.7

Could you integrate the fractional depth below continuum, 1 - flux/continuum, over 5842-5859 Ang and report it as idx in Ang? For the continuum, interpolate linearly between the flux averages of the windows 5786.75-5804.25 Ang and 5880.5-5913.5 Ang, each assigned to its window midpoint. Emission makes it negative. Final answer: -0.4 Ang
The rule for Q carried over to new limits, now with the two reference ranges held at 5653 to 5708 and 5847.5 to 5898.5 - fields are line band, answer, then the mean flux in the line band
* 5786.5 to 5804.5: -0.9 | 68.6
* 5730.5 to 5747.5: -1.1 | 70.4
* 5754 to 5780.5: -1.7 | 70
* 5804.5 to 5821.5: -1.1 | 69.4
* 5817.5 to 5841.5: -0.9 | 67.3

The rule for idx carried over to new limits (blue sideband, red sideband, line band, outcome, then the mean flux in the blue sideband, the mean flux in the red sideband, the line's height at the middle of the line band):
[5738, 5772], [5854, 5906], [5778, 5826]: -0.65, 69.8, 64.1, 67.6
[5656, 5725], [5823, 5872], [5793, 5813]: -0.68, 67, 67.4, 67.3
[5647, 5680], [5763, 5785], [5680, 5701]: -0.29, 66.1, 69.8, 67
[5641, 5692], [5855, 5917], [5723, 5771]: -2.62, 66.6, 65.1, 66.1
